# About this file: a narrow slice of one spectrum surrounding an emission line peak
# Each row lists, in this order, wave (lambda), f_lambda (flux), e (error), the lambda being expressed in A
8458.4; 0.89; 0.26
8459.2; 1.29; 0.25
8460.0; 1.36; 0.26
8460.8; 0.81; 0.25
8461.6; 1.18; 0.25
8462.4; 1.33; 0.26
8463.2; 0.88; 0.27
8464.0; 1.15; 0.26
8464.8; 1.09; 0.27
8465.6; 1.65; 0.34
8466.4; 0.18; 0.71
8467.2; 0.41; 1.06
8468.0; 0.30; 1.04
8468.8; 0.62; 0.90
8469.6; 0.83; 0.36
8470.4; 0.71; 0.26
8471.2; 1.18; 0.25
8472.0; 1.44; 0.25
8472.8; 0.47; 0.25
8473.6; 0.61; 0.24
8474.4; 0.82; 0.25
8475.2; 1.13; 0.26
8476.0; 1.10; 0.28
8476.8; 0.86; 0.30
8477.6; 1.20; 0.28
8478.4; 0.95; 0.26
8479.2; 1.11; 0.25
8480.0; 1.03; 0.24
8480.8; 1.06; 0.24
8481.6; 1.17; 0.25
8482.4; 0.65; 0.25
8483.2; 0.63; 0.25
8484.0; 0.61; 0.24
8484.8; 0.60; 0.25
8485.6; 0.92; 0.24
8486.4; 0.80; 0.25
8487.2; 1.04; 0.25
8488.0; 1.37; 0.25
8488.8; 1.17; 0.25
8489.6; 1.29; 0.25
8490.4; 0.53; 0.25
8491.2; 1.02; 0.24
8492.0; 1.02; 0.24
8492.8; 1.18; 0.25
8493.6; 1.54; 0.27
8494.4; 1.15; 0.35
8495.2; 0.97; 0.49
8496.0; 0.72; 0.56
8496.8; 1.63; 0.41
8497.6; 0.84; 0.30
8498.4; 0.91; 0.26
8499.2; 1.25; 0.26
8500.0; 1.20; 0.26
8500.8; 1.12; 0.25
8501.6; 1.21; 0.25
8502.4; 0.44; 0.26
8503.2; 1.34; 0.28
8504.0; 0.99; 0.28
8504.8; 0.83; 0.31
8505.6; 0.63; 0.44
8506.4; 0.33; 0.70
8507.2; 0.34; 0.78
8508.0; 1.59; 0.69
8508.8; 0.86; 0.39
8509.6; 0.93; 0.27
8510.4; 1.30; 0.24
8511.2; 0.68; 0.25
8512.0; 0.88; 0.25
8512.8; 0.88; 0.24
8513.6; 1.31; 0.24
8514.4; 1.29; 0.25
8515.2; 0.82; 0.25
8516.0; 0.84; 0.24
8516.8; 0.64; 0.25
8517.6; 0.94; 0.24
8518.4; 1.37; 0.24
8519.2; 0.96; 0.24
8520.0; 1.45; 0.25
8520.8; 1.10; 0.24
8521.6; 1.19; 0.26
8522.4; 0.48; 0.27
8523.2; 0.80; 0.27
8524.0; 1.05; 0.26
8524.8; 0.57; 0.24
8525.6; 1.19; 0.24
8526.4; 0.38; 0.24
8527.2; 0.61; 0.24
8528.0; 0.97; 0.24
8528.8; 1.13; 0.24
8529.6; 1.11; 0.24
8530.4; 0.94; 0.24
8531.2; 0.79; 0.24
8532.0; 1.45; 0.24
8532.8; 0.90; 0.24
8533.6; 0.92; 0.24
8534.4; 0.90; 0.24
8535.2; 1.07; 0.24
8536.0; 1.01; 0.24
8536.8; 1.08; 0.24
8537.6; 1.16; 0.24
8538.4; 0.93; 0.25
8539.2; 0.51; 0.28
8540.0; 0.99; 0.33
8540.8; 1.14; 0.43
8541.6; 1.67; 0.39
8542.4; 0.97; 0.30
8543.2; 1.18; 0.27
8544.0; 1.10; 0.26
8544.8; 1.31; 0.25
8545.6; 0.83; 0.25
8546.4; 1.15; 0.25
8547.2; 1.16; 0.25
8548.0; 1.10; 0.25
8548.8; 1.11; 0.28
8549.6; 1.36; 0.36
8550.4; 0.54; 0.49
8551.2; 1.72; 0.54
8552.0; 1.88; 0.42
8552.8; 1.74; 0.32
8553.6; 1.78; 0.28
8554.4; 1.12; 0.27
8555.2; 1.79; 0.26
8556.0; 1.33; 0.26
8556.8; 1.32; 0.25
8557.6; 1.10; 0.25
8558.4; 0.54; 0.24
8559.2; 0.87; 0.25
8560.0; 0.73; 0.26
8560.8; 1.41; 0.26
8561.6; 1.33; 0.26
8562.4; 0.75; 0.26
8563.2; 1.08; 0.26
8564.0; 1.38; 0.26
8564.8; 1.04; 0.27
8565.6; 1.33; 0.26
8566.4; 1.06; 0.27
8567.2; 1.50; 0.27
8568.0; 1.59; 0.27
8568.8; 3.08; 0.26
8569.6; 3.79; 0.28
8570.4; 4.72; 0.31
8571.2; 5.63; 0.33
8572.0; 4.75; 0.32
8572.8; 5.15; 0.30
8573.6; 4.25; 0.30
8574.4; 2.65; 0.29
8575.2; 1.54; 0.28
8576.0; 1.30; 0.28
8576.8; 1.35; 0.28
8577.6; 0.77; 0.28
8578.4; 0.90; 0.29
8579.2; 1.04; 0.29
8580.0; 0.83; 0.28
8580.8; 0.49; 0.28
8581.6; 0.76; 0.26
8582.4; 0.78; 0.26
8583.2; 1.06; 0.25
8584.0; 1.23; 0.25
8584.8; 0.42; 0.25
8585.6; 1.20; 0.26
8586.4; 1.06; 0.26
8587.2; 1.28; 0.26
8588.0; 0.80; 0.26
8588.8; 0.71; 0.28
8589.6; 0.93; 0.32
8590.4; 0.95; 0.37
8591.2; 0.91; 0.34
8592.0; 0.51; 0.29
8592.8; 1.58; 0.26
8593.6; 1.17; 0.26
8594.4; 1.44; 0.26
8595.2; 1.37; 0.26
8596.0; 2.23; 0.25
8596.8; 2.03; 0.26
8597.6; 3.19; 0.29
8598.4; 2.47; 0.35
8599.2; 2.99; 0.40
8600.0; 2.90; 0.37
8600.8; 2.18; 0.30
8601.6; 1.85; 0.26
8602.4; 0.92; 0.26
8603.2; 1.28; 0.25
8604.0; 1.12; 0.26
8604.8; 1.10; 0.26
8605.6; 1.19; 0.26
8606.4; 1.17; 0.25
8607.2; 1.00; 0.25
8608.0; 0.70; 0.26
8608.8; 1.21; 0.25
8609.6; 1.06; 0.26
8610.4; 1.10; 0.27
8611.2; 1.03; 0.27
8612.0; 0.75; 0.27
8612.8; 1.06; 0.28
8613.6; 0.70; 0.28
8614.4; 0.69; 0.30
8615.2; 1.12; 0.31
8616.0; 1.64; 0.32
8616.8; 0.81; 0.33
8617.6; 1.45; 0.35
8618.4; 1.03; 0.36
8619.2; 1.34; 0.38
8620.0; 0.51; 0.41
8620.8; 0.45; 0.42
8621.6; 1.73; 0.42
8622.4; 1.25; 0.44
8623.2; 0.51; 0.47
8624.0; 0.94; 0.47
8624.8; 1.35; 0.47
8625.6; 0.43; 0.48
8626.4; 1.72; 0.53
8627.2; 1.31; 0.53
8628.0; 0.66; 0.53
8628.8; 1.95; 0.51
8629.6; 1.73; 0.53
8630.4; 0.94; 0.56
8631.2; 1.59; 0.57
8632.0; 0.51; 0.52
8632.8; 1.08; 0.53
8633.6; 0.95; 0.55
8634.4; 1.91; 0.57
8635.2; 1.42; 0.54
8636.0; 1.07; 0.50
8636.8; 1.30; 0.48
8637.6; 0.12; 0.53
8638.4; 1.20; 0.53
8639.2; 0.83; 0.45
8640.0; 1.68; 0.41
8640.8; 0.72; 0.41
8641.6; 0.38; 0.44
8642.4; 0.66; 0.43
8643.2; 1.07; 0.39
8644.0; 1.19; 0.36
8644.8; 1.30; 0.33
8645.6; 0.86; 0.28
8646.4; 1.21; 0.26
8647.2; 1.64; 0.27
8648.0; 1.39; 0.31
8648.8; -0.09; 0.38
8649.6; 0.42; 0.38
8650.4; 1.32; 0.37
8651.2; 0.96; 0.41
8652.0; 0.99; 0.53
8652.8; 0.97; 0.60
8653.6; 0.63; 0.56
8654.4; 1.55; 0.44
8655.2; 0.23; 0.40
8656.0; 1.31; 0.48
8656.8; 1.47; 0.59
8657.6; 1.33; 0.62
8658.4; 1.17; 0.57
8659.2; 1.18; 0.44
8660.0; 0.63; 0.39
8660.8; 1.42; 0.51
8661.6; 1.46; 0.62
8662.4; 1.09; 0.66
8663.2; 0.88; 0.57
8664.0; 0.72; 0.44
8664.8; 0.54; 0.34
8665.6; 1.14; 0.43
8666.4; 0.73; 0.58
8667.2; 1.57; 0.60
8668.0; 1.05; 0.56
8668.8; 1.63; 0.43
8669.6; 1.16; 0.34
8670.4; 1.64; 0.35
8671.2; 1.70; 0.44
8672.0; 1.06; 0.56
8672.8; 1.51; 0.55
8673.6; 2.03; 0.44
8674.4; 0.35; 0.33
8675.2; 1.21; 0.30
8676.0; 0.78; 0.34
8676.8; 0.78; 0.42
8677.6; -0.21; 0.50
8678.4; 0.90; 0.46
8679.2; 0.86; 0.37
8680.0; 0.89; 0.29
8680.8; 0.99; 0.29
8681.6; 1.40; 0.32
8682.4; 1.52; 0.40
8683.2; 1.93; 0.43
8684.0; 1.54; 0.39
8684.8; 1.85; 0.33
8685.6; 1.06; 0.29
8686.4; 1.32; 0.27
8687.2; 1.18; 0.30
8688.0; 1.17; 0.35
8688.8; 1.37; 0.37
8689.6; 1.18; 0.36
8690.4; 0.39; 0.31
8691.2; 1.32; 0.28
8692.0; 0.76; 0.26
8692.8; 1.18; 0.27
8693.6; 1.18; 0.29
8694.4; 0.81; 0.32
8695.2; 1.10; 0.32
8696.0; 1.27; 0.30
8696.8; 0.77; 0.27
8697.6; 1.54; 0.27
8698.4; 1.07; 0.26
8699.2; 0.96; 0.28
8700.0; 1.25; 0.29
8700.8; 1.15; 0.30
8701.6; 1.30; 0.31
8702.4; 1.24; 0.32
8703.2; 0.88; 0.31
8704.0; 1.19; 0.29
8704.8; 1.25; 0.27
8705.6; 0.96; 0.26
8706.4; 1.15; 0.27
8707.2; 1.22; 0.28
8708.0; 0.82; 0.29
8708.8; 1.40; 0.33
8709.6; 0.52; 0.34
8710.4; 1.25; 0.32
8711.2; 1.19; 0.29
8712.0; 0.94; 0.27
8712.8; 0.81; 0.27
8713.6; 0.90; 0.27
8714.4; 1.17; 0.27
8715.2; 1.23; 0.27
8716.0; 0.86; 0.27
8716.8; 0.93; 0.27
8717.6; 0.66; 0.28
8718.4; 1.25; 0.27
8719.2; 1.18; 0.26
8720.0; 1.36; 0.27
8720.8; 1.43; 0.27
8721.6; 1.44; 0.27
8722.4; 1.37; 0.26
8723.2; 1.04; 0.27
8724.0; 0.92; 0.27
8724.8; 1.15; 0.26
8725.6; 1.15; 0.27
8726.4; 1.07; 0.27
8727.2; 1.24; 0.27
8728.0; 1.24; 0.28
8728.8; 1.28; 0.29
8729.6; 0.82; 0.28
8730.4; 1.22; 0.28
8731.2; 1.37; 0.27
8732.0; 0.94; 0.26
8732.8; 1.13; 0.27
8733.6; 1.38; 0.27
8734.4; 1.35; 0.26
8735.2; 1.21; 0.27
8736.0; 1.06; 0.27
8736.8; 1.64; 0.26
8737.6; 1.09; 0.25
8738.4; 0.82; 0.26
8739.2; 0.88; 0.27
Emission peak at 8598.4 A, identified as [N II]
